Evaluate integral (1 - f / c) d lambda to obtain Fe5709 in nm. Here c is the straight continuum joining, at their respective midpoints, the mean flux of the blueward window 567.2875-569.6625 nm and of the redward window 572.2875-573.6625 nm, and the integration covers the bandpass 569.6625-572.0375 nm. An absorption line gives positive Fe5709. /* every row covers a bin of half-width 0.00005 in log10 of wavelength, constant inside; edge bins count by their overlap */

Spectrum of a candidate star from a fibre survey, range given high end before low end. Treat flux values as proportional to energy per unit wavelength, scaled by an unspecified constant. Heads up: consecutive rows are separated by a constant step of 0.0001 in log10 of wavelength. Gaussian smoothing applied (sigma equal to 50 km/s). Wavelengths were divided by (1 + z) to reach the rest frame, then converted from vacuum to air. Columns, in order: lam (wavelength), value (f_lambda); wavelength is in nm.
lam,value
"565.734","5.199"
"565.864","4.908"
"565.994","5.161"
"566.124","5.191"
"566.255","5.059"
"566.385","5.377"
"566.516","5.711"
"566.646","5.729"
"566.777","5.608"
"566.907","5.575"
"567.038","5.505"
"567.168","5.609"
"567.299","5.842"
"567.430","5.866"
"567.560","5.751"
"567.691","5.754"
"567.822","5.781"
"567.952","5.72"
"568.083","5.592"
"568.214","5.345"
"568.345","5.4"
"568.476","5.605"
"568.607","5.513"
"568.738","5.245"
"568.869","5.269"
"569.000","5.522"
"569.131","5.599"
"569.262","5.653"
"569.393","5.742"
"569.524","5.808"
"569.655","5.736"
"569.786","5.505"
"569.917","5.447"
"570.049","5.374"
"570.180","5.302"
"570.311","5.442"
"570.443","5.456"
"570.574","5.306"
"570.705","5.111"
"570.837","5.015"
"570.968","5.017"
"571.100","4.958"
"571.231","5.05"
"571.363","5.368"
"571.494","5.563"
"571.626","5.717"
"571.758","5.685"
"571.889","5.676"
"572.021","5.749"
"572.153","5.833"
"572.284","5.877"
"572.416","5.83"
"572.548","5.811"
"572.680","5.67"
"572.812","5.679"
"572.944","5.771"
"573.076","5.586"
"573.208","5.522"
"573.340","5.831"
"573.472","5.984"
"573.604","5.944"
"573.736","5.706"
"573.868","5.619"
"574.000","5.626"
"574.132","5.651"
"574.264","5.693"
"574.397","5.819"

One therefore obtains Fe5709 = 0.132 nm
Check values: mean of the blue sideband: 5.61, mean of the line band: 5.38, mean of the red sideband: 5.76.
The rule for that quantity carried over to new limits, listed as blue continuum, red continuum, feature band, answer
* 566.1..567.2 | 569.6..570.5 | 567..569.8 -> -0.07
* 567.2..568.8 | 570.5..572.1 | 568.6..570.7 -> 0.00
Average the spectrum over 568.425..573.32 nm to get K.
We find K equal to 5.52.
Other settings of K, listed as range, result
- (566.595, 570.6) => 5.57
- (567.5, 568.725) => 5.59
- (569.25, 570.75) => 5.49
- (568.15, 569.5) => 5.5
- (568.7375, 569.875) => 5.58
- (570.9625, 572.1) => 5.44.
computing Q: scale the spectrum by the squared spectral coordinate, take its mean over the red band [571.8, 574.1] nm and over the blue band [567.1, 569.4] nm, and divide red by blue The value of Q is 1.0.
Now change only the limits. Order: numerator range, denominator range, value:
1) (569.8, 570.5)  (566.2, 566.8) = 1.00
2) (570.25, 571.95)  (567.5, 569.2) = 0.97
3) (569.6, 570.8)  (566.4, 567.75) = 0.96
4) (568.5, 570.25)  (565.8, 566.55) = 1.07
